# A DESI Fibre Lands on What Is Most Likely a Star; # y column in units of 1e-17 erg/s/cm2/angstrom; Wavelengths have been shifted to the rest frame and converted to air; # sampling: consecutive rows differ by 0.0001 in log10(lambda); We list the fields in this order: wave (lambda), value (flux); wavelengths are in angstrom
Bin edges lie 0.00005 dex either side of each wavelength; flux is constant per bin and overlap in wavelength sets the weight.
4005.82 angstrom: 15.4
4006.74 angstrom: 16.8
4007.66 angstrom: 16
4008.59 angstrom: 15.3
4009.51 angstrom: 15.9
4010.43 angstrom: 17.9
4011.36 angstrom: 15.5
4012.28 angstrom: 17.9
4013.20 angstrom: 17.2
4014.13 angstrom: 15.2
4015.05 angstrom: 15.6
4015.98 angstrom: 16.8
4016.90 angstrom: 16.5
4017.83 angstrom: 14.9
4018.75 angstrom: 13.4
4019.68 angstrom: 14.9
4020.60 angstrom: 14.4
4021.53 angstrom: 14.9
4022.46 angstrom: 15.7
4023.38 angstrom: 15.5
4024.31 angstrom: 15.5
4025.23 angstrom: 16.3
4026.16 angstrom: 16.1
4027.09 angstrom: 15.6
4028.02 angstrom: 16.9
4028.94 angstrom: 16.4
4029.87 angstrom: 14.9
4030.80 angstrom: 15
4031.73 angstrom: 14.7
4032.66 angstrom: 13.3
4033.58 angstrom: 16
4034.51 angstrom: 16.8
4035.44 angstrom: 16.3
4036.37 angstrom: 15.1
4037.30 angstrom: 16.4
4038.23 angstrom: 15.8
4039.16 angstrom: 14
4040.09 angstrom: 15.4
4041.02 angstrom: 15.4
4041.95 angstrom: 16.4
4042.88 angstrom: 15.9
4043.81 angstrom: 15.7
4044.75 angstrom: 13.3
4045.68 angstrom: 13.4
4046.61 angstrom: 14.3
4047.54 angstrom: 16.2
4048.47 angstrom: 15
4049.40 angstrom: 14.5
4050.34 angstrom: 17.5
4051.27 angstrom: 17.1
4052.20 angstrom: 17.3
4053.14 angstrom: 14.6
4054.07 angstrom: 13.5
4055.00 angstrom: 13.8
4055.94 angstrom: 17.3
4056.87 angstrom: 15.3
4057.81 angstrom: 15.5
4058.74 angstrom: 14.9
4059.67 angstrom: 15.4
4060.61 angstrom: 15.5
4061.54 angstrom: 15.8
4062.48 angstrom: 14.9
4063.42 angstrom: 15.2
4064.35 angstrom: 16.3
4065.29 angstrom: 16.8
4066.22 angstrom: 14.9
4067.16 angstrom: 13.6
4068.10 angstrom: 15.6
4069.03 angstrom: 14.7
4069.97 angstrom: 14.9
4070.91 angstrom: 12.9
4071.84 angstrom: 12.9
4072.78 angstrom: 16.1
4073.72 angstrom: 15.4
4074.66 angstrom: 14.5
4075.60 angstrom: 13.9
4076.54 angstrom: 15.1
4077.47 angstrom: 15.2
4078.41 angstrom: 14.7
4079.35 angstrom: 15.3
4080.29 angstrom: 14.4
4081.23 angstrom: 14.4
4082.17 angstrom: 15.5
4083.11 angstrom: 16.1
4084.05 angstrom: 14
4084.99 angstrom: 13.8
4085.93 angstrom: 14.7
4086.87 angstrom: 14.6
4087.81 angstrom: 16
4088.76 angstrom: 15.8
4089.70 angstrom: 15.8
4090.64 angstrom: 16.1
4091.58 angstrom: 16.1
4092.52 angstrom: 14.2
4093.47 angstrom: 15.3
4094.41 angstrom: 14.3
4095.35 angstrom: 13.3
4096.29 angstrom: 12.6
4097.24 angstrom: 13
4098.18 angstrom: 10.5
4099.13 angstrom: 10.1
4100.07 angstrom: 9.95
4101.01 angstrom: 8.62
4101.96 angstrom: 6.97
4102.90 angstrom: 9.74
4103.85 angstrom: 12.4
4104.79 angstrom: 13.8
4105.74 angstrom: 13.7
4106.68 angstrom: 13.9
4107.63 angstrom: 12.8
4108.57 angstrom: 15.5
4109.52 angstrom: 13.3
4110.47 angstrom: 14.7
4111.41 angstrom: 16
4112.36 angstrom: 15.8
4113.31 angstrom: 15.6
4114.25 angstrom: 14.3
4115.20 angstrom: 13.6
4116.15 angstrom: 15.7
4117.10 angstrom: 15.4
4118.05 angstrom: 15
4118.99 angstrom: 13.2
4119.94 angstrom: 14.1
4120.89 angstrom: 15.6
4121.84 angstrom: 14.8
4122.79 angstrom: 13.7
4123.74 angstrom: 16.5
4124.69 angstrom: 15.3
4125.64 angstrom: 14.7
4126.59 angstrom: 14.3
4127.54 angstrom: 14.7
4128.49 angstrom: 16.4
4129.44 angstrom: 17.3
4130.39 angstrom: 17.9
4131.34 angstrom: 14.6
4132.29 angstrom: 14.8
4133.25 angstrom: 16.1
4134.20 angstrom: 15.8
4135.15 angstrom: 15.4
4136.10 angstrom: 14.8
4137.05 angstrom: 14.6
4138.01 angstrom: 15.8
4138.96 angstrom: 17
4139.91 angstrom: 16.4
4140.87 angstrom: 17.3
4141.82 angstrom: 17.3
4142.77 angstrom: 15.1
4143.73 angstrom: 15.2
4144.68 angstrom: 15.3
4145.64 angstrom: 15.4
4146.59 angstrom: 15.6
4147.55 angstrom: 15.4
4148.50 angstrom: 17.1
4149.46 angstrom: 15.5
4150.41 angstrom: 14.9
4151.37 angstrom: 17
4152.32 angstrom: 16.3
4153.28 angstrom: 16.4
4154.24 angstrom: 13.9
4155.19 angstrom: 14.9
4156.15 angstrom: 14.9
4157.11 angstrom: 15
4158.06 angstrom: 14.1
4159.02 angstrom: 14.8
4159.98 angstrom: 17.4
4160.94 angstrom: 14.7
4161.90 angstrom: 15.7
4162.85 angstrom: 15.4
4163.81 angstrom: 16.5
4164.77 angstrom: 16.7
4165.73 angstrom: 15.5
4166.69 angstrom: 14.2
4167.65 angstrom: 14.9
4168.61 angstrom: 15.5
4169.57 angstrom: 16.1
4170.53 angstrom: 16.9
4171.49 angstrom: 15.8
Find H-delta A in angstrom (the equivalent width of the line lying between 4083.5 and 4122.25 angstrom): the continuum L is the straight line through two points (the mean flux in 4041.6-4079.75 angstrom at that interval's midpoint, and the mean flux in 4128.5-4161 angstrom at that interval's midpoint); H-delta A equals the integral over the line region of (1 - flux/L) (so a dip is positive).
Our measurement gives 4.2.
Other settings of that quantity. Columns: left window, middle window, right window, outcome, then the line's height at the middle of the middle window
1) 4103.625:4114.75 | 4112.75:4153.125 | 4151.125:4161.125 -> -1.7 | 14.9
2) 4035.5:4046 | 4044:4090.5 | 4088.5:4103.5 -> -3.8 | 14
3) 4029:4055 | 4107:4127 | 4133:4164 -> 1.0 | 15.6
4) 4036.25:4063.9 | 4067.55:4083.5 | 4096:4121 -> -0.4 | 14.4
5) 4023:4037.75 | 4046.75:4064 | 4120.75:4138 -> 0.1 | 15.6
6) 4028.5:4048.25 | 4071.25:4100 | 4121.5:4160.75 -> 1.9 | 15.4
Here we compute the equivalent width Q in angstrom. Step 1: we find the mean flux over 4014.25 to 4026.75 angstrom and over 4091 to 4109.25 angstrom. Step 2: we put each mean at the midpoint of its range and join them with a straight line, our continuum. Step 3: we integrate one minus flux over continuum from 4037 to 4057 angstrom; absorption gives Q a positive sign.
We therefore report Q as -1.3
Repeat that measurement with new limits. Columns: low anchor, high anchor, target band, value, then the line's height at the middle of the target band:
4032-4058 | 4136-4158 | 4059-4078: 0.6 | 15.5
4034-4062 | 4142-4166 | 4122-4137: 0.1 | 15.5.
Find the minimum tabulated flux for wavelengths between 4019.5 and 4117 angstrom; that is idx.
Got 6.97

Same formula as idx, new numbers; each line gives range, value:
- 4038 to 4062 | 13.3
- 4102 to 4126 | 9.74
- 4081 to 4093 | 13.8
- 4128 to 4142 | 14.6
